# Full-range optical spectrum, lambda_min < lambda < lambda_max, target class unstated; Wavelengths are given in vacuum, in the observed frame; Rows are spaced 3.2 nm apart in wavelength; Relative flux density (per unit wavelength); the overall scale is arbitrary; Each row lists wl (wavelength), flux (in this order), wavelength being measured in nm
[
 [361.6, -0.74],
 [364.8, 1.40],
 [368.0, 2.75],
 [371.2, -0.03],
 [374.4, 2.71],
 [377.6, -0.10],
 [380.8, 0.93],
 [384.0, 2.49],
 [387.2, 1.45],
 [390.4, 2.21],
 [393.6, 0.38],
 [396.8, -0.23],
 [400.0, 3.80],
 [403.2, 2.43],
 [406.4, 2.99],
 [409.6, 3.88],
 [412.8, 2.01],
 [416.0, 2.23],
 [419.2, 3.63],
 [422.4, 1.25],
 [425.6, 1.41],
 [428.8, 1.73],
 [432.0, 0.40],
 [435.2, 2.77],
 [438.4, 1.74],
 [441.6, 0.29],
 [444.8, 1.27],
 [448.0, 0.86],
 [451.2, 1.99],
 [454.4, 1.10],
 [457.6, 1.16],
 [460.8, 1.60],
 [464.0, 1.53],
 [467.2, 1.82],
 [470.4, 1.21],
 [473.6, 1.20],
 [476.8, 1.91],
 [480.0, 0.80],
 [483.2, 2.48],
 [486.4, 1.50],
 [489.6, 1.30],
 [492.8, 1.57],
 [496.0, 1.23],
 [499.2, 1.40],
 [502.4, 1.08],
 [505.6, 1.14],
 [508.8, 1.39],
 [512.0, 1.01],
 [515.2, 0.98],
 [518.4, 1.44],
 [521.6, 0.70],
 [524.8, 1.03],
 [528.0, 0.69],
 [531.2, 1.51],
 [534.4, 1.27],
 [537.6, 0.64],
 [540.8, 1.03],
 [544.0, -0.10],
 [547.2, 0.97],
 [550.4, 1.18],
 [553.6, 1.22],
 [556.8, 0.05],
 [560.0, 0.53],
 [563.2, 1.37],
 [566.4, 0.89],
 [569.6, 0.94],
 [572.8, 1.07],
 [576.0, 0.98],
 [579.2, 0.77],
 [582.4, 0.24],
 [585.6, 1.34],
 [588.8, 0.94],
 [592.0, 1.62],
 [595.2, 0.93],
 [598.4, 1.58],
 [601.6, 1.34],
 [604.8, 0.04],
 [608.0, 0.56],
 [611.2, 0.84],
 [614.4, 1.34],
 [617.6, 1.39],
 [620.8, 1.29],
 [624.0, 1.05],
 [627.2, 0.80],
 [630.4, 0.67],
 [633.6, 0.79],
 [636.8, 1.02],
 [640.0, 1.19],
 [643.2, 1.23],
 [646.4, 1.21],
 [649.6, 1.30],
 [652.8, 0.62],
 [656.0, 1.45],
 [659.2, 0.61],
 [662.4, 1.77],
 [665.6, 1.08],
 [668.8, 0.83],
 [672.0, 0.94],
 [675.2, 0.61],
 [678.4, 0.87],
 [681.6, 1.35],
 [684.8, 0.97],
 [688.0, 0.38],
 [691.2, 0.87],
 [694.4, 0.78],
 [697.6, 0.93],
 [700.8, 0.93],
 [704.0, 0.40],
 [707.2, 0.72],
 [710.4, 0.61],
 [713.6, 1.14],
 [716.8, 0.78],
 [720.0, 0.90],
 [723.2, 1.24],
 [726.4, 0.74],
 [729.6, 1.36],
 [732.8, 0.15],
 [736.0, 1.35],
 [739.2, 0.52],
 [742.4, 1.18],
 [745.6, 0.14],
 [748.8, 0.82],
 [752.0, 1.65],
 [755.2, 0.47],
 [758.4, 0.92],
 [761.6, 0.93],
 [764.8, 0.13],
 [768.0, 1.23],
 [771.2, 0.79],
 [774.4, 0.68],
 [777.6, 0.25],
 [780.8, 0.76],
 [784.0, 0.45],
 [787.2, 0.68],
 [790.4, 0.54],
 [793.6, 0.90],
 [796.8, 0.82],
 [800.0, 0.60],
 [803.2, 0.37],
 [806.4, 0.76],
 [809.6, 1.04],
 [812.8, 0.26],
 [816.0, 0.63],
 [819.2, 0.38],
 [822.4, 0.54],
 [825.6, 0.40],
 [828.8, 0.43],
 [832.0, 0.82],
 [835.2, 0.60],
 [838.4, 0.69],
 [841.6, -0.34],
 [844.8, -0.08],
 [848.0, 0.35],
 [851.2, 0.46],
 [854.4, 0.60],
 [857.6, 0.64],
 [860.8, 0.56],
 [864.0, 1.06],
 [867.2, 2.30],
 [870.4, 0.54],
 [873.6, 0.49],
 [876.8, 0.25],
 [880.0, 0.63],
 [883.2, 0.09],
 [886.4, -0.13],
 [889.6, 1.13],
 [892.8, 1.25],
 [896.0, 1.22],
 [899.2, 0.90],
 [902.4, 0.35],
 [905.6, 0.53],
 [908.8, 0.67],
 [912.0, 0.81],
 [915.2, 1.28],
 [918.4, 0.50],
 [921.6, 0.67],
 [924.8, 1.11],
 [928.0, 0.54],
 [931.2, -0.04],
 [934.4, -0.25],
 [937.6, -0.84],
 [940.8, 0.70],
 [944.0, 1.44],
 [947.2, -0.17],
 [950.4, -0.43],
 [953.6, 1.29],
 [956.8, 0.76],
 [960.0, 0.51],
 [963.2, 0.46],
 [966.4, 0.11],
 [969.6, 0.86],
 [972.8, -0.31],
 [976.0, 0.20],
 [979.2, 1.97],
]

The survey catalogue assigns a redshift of 1.32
